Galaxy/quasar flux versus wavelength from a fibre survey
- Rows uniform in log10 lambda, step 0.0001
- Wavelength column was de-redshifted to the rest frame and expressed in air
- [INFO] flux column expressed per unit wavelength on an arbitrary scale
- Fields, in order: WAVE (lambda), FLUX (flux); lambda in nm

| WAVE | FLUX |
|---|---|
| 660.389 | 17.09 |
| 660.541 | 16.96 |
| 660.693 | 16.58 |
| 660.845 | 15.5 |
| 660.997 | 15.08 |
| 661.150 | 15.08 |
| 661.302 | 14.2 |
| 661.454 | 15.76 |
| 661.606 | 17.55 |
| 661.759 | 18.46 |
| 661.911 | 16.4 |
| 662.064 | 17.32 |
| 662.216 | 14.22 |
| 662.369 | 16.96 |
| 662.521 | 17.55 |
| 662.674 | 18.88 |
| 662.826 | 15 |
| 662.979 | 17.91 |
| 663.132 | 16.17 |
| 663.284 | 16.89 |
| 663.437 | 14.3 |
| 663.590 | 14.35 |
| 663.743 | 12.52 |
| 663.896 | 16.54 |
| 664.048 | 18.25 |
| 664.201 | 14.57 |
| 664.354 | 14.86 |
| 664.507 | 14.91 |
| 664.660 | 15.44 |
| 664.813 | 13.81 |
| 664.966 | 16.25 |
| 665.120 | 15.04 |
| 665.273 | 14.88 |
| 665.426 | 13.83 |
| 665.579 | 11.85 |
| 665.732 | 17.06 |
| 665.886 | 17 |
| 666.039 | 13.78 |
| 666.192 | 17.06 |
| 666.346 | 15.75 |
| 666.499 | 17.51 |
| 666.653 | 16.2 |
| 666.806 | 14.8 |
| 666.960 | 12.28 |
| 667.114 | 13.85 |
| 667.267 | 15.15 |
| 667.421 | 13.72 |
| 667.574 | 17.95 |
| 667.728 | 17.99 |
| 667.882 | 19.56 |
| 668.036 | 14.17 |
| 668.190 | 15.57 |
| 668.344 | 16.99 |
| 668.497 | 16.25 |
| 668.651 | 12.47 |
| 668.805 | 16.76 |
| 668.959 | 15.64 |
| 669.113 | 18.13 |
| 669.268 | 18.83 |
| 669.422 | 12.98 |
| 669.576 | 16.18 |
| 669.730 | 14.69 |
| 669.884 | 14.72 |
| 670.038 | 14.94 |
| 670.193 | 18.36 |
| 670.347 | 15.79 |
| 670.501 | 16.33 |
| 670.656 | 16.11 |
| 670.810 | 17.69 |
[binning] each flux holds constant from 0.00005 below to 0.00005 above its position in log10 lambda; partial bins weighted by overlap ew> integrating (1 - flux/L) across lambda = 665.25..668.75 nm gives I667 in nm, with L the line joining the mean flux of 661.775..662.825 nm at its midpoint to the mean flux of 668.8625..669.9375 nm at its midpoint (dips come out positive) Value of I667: 0.16 nm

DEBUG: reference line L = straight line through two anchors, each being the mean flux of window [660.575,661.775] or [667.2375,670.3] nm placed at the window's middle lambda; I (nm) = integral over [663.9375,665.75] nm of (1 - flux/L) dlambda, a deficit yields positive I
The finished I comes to 0.11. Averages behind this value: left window 15.9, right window 16.1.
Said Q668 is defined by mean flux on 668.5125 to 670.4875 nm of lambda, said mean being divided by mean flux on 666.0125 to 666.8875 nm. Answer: 1.0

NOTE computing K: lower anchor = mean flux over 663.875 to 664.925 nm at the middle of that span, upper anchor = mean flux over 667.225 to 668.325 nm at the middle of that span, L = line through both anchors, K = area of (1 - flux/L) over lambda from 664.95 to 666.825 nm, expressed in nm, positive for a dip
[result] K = 0.05 nm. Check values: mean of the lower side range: 15.5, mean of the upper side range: 16.4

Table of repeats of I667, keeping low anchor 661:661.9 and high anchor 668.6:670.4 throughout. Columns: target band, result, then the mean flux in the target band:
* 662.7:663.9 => 0.04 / 15.5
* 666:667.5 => 0.08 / 15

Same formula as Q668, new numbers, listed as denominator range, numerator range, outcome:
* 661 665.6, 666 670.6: 1.01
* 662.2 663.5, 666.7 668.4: 0.94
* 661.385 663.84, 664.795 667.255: 0.93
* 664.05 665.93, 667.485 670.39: 1.08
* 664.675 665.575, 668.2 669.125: 1.09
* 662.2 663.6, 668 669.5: 0.97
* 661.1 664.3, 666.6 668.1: 0.96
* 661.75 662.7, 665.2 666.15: 0.88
